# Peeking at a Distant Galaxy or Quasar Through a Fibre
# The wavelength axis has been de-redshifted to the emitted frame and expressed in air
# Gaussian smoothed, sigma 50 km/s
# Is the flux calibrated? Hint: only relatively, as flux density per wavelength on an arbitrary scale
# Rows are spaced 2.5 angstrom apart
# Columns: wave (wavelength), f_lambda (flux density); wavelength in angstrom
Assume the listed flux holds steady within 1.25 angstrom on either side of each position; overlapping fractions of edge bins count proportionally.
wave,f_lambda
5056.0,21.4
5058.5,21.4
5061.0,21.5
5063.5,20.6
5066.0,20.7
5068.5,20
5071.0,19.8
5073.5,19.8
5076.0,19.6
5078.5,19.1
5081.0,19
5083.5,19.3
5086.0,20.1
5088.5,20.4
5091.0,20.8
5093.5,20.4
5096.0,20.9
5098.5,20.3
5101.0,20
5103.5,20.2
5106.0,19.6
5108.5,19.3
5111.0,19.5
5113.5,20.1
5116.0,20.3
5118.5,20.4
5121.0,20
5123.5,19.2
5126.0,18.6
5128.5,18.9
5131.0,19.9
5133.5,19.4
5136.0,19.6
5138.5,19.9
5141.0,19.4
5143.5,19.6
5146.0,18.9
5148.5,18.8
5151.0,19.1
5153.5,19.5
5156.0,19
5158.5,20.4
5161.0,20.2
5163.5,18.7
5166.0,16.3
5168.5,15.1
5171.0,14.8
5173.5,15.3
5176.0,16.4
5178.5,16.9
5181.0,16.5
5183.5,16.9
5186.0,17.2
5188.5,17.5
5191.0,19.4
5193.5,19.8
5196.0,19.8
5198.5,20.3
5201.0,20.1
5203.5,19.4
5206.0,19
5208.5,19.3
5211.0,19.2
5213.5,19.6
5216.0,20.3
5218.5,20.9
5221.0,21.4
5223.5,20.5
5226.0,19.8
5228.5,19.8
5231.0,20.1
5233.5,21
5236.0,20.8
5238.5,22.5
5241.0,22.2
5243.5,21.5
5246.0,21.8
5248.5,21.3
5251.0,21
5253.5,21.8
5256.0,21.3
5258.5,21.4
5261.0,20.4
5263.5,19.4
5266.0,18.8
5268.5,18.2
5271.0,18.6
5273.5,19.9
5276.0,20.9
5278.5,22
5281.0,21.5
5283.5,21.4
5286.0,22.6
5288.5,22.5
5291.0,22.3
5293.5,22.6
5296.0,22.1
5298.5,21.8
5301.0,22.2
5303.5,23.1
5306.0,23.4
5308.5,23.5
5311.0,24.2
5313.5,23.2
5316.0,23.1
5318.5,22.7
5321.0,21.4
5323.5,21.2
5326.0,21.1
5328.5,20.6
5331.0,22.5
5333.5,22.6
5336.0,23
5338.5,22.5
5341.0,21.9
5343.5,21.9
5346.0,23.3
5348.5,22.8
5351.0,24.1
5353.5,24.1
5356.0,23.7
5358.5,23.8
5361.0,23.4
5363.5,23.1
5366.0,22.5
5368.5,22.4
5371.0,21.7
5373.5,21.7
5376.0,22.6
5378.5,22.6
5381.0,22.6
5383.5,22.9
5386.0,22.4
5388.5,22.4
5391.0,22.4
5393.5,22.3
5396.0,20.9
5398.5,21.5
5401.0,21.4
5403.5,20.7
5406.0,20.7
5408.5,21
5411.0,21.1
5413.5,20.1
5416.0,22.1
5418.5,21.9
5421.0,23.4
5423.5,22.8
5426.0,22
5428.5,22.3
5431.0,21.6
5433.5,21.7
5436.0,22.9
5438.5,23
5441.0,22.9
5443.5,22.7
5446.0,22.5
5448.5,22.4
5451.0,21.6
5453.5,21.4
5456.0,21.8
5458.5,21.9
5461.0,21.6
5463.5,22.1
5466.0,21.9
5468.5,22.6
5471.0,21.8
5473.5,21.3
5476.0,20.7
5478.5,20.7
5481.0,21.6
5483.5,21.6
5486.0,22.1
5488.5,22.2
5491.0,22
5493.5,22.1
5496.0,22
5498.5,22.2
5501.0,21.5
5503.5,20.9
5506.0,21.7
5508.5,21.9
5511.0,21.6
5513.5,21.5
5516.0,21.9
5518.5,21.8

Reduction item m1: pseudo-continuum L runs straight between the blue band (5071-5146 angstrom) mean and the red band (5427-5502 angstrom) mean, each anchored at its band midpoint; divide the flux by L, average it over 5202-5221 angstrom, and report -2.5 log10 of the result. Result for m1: 0.03 mag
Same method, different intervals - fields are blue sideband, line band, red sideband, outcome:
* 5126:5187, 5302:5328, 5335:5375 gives -0.03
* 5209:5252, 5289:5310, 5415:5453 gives -0.07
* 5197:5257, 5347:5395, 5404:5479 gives -0.07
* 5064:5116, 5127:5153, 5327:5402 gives 0.06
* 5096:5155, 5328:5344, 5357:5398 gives -0.01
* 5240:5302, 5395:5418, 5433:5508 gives 0.03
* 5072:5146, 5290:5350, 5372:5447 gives -0.05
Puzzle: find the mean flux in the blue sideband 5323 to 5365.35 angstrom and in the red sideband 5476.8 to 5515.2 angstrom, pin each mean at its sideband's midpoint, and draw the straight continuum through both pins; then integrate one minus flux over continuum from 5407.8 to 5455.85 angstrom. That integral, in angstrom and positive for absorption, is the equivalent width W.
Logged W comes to 0.1 angstrom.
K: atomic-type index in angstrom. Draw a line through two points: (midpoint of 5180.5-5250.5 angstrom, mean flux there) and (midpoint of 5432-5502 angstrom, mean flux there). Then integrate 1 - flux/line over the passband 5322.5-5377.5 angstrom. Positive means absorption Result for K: -4.02 angstrom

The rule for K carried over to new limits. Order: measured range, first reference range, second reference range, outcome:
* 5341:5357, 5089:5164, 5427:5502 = -1.52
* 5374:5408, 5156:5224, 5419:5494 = -1.21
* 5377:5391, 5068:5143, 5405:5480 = -0.68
